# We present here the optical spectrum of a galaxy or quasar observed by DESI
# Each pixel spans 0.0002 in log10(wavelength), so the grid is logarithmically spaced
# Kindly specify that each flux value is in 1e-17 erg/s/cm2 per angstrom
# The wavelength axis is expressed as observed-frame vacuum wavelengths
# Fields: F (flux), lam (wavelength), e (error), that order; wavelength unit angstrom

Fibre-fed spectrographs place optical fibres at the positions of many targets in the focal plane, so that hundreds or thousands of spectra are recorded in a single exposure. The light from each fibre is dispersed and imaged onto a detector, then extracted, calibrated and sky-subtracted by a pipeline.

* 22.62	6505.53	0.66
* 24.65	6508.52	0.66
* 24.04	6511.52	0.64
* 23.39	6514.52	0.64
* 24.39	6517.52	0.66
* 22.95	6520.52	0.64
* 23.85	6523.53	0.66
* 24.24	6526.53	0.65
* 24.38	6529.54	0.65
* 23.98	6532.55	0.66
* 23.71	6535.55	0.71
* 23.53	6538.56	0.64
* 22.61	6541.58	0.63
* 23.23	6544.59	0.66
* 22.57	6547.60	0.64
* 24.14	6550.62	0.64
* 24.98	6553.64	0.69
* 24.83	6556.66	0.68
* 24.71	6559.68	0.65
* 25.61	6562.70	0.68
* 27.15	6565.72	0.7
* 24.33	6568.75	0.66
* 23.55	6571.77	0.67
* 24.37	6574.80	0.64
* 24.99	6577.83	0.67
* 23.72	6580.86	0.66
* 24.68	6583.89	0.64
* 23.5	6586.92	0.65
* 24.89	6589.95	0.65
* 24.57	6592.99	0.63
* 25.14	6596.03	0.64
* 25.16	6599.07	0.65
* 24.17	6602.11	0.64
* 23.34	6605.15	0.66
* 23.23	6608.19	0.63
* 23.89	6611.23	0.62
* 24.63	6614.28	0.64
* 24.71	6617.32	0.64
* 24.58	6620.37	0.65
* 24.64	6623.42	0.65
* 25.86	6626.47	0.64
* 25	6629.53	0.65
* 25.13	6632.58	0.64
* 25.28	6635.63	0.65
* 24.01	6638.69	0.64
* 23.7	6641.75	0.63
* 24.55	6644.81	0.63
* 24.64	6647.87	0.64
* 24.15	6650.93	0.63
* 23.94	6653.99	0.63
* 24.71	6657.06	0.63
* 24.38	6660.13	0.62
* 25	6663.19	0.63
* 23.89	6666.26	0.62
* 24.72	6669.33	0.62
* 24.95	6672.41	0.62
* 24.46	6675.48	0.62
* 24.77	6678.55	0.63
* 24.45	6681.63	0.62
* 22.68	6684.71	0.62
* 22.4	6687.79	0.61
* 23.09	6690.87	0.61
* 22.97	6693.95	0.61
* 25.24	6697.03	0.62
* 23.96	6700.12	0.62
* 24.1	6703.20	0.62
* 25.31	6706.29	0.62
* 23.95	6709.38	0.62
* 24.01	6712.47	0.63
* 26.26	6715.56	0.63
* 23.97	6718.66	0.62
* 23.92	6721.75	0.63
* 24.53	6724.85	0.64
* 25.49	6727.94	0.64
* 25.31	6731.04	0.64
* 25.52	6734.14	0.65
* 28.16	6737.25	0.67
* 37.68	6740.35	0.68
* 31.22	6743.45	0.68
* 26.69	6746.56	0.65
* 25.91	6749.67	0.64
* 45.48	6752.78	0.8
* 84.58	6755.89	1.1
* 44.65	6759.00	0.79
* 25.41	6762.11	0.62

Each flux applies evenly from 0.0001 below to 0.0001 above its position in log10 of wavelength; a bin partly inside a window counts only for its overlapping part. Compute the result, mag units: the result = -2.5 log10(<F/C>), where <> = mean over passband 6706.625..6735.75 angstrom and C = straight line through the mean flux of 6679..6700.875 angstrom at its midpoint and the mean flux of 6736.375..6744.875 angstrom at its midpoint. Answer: 0.18 mag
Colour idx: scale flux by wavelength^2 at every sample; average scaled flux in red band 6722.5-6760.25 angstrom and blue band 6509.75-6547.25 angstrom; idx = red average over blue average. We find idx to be 1.58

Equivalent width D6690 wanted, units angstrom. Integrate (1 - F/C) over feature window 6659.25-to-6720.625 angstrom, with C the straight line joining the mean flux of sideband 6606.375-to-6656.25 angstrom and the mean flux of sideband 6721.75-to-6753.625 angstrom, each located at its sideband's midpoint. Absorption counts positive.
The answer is 6.2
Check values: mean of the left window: 24.5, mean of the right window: 29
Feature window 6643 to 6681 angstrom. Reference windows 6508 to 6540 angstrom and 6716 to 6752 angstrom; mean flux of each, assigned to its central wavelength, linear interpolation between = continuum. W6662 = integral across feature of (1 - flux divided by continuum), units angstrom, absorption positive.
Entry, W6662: 2.5 angstrom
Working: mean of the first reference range 23.9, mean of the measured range 24.5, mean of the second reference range 27.5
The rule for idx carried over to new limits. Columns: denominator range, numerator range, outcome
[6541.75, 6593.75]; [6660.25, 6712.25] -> 1.02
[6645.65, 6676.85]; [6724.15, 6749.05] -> 1.17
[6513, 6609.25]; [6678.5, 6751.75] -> 1.11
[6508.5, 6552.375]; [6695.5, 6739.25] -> 1.12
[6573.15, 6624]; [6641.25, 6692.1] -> 1.01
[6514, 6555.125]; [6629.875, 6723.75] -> 1.07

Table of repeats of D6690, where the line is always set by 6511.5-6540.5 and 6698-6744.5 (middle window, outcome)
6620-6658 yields 0.82 angstrom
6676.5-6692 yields 1.32 angstrom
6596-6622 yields 0.57 angstrom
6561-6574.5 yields -0.43 angstrom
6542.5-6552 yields 0.32 angstrom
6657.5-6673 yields 0.56 angstrom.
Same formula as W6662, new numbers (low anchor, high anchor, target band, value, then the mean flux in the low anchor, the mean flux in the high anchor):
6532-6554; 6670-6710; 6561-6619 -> -2.0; 23.5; 24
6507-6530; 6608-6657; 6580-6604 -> -0.1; 24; 24.5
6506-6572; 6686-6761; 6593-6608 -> 0.9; 24.1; 29.7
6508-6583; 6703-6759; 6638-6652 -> 1.9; 24.2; 31.2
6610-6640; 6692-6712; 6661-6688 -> 0.2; 24.8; 24.2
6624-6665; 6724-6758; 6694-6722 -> 6.2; 24.6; 35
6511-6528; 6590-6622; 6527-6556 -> 0.3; 23.8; 24.4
